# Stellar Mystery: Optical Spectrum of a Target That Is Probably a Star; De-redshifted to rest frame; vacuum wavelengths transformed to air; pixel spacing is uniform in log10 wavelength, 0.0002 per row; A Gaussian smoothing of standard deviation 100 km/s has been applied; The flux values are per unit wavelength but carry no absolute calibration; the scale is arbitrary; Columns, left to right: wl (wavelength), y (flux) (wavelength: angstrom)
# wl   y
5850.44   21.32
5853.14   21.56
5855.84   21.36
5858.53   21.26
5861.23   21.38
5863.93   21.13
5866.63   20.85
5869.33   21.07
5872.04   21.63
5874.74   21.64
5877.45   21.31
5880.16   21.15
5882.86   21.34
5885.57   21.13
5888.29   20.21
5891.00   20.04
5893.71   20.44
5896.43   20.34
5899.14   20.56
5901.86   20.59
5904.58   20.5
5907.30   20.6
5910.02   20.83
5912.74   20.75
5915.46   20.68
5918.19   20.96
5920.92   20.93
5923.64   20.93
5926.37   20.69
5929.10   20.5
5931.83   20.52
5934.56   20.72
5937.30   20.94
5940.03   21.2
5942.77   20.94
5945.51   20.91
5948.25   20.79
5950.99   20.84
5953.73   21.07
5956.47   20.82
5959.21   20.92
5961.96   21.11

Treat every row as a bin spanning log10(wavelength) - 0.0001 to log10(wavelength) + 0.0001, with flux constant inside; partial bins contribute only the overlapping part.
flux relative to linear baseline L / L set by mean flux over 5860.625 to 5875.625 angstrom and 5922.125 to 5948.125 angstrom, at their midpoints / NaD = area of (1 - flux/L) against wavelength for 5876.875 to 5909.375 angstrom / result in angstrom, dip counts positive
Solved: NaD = 0.7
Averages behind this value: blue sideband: 21.3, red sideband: 20.8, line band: 20.7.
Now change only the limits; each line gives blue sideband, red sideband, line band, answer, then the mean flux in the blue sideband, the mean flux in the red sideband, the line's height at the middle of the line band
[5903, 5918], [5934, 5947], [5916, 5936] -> 0.1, 20.7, 20.9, 20.8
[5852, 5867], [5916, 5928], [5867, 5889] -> 0.0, 21.3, 20.8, 21.2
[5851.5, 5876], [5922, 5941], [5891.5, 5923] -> 0.5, 21.3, 20.8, 21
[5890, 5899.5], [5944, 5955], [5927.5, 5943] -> 0.0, 20.3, 20.9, 20.8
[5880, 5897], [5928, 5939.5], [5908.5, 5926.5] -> -0.1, 20.6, 20.7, 20.7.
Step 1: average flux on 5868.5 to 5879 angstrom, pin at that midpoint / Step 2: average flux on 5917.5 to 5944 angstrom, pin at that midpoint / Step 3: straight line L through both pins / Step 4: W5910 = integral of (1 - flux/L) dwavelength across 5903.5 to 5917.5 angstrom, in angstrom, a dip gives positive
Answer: 0.2 angstrom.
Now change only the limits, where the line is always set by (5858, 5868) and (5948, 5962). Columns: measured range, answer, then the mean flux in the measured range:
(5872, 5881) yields -0.13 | 21.4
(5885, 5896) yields 0.36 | 20.4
